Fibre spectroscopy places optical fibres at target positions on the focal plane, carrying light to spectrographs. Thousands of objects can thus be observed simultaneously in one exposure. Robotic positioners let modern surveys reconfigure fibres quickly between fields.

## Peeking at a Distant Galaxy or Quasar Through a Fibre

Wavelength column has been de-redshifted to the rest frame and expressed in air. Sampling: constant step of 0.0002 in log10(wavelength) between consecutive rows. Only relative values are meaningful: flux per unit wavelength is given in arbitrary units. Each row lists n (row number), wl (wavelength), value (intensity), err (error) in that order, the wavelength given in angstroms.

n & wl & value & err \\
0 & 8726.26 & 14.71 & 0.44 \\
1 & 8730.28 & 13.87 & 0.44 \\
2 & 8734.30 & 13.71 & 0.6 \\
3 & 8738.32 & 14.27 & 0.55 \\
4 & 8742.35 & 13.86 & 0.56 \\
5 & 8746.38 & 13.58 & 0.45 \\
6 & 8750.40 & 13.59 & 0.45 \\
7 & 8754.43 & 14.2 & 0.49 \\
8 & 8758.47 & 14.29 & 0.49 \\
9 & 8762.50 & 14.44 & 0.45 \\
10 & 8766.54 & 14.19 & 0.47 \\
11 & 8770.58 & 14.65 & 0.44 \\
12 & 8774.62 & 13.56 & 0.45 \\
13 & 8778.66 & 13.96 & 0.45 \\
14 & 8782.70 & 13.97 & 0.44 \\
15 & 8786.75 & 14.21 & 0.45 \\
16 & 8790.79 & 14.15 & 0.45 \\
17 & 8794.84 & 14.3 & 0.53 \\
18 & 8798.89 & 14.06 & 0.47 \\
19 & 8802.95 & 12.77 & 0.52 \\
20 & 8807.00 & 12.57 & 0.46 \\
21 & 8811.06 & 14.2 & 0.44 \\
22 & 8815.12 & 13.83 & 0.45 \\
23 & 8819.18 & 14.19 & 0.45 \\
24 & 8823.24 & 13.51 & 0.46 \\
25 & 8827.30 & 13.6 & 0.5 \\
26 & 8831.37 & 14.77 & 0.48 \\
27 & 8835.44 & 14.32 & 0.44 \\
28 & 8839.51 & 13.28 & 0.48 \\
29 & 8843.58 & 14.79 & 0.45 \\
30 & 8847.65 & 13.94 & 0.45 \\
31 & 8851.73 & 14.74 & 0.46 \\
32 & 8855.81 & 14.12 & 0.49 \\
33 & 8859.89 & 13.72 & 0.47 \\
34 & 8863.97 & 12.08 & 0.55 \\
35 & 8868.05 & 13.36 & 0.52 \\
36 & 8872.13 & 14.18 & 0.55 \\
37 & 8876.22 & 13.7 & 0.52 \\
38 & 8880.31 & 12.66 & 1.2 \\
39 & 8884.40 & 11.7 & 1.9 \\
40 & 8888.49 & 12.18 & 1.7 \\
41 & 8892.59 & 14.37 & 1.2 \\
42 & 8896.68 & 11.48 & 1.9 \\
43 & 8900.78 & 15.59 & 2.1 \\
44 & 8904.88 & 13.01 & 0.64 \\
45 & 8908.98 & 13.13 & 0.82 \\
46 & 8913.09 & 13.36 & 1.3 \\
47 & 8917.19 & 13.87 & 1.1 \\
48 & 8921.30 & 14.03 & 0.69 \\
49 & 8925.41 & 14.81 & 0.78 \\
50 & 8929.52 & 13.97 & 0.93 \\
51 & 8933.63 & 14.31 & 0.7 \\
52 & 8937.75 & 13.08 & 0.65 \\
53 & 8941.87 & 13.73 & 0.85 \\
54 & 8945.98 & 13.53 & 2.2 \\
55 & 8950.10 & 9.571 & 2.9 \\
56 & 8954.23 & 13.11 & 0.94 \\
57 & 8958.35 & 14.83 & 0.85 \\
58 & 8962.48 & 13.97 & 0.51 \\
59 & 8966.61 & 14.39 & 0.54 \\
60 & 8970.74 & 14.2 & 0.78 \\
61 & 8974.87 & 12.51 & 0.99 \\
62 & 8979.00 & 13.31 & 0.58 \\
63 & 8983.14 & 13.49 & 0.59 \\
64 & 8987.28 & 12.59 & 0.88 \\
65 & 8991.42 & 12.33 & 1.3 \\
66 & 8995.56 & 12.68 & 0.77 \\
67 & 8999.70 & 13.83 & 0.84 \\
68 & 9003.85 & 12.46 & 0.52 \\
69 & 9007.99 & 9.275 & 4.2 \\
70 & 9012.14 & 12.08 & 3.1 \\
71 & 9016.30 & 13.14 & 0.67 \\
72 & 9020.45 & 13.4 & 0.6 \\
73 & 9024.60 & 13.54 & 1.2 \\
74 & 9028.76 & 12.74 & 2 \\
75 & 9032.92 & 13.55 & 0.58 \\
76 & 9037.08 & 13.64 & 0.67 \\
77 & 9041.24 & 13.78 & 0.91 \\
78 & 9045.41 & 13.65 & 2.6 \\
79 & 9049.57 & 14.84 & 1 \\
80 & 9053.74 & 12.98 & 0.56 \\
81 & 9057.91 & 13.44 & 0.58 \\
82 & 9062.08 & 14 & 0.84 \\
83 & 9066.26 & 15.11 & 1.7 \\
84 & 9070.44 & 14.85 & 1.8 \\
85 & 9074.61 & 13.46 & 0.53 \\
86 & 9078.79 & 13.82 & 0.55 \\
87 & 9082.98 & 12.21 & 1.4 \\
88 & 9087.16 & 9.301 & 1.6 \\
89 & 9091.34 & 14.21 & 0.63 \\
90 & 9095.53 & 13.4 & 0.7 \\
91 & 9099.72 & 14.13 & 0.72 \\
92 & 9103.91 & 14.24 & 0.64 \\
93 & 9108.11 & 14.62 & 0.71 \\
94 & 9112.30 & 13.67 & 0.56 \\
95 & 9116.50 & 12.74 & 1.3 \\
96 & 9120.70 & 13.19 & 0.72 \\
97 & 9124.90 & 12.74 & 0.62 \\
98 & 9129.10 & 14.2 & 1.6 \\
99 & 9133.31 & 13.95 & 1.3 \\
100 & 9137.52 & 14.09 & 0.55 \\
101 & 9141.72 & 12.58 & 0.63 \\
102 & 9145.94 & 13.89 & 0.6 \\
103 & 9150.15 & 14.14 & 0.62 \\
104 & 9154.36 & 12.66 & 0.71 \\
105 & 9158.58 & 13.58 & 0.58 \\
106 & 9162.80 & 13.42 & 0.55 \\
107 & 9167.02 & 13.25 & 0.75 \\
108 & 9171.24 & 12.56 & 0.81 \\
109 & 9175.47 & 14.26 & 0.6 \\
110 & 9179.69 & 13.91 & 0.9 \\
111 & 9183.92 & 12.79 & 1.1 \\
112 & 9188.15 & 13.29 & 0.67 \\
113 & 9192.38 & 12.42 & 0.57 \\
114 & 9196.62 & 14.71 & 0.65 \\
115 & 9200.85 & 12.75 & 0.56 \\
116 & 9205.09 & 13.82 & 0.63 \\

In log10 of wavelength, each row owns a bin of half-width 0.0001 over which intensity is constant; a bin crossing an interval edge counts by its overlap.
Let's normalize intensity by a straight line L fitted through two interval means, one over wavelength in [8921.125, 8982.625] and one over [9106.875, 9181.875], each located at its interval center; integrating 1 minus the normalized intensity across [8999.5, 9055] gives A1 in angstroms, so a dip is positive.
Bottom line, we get 2.0 angstroms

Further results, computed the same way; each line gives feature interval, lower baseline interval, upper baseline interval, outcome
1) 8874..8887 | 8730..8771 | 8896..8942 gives 1.1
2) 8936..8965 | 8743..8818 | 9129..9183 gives 1.3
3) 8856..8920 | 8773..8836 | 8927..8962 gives 1.3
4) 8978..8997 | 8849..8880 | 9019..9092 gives 0.9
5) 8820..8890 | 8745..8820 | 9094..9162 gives 1.4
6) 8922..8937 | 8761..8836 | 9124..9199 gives -0.5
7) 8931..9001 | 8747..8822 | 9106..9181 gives 2.4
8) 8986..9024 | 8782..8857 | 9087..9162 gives 3.4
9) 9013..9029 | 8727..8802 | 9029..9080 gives 0.8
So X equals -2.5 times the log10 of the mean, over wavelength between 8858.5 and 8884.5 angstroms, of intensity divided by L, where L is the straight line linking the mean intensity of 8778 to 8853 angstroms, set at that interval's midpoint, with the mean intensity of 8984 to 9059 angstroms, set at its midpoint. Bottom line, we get 0.04 mag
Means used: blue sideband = 13.9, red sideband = 13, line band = 13.1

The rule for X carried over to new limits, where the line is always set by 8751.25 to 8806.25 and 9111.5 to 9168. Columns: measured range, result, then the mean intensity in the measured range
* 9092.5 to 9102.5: -0.03 mag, 13.8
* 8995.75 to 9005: 0.04 mag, 13.1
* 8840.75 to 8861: -0.03 mag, 14.2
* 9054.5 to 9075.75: -0.05 mag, 14.1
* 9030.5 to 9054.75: -0.01 mag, 13.8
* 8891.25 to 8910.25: 0.02 mag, 13.5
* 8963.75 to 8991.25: 0.03 mag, 13.4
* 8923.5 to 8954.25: 0.04 mag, 13.3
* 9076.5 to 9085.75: 0.06 mag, 12.7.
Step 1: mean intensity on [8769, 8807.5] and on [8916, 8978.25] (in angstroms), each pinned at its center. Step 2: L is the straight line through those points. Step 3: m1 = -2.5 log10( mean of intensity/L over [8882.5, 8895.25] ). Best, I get 0.08 mag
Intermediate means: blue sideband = 13.9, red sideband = 13.6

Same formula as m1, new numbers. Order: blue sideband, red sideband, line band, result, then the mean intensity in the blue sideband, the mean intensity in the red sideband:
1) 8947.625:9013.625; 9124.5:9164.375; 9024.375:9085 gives -0.05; 12.8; 13.6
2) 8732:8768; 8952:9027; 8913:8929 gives -0.06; 14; 13.1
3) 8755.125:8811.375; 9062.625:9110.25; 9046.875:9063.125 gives -0.01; 13.9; 13.6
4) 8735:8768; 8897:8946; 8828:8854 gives -0.03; 14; 13.8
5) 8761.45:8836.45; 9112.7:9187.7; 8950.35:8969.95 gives 0.00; 13.9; 13.4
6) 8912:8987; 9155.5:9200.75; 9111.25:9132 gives 0.01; 13.5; 13.4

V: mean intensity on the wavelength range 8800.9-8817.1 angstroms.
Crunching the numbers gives 13.3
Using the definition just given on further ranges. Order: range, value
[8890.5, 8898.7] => 12.9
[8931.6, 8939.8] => 13.7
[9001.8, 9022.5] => 12.1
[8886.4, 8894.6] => 13.3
